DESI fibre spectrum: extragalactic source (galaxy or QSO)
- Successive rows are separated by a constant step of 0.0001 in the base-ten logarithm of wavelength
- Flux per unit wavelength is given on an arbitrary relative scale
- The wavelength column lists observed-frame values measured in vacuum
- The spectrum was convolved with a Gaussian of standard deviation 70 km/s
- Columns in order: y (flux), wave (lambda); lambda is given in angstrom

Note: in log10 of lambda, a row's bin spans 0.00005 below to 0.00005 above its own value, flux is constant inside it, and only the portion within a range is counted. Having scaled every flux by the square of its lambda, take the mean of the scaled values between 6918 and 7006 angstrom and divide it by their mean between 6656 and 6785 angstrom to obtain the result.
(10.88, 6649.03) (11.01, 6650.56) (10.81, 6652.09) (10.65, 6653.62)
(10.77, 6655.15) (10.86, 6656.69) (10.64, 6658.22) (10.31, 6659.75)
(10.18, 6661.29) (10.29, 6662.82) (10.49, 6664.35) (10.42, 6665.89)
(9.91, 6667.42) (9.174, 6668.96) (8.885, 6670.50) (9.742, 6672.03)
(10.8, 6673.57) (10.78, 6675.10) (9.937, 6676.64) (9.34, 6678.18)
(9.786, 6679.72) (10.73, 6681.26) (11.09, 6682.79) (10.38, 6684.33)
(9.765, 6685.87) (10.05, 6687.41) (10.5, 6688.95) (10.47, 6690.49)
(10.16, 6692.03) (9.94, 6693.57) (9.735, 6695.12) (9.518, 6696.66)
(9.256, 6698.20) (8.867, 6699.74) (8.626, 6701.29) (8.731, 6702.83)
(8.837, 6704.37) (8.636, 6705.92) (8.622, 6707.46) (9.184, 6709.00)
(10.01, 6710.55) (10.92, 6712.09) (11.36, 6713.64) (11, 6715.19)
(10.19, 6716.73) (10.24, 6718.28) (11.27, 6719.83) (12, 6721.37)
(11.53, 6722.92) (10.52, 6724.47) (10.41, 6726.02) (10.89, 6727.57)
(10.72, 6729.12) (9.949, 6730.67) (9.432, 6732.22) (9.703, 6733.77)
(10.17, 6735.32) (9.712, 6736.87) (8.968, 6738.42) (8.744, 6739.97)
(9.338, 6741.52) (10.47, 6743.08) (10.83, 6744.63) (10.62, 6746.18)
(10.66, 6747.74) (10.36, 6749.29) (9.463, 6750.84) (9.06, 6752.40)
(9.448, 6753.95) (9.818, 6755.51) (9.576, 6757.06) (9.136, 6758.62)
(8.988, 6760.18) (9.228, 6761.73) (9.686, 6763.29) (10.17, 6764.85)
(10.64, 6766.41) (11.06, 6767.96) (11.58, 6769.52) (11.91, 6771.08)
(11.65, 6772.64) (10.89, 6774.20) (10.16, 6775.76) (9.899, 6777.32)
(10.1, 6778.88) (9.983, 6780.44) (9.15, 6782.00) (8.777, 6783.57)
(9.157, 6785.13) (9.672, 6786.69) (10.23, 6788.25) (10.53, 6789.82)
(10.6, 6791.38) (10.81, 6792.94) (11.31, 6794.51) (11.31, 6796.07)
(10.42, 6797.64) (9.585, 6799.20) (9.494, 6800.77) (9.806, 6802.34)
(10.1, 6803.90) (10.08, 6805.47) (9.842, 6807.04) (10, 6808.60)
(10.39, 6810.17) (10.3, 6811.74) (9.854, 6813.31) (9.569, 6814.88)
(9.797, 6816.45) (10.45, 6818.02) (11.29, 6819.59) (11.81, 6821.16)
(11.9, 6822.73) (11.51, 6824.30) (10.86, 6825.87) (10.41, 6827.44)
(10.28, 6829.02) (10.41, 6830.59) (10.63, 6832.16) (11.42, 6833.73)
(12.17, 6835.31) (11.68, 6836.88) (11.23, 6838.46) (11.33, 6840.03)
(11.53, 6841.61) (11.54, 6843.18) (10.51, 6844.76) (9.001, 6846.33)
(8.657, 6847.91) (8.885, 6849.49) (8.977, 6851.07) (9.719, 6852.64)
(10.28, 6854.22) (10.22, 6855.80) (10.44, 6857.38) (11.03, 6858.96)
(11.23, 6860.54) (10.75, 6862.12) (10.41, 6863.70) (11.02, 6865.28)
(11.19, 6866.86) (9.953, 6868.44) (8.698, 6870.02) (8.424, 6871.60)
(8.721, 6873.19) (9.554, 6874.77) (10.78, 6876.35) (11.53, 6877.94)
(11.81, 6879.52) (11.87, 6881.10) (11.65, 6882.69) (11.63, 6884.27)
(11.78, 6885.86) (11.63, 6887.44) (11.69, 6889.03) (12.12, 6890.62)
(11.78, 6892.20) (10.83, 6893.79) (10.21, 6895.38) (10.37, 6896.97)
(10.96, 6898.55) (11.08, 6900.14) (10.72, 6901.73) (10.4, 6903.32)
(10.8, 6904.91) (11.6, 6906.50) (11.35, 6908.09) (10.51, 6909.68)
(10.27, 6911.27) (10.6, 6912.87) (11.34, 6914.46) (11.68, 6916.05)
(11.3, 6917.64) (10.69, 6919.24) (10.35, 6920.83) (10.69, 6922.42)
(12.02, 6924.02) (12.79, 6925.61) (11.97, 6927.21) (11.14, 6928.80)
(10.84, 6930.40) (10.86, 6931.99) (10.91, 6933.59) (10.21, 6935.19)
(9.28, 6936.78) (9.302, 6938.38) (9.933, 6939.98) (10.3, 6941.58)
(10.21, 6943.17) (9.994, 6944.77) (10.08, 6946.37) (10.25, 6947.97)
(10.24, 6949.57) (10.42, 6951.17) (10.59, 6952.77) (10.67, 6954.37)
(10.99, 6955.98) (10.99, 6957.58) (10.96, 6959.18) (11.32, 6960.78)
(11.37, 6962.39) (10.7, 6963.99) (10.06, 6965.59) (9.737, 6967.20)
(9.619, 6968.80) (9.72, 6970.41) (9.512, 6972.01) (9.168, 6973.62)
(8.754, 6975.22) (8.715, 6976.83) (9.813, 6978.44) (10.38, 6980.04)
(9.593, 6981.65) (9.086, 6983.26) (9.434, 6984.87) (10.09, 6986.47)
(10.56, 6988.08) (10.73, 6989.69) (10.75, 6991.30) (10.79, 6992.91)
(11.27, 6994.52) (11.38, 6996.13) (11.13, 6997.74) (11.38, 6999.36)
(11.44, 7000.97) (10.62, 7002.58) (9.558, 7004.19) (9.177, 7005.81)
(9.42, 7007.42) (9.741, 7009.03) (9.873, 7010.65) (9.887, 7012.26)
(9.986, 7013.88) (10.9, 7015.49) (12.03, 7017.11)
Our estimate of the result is 1.11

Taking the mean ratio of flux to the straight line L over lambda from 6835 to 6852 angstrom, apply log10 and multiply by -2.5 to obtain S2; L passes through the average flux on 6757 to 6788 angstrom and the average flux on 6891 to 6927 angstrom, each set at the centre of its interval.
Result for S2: 0.013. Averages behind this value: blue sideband 10.1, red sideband 11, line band 10.4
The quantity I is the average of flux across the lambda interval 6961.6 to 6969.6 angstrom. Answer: 10.3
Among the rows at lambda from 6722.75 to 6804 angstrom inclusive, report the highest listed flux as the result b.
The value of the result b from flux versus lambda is 11.91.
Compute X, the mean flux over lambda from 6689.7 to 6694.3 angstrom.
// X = 10.2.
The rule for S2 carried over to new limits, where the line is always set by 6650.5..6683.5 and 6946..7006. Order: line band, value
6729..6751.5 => 0.04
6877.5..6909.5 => -0.10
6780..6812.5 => 0.02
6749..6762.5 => 0.10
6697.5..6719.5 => 0.07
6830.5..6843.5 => -0.11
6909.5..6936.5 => -0.08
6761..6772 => -0.03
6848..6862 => 0.03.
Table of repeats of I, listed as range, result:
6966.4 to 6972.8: 9.65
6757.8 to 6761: 9.07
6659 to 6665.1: 10.3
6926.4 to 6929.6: 11.6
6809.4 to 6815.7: 10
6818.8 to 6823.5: 11.7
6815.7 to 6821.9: 10.8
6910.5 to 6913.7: 10.4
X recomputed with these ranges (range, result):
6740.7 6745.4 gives 10.2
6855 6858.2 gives 10.3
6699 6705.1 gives 8.76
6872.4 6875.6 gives 9.18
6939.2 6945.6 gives 10.1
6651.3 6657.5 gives 10.8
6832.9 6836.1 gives 11.8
